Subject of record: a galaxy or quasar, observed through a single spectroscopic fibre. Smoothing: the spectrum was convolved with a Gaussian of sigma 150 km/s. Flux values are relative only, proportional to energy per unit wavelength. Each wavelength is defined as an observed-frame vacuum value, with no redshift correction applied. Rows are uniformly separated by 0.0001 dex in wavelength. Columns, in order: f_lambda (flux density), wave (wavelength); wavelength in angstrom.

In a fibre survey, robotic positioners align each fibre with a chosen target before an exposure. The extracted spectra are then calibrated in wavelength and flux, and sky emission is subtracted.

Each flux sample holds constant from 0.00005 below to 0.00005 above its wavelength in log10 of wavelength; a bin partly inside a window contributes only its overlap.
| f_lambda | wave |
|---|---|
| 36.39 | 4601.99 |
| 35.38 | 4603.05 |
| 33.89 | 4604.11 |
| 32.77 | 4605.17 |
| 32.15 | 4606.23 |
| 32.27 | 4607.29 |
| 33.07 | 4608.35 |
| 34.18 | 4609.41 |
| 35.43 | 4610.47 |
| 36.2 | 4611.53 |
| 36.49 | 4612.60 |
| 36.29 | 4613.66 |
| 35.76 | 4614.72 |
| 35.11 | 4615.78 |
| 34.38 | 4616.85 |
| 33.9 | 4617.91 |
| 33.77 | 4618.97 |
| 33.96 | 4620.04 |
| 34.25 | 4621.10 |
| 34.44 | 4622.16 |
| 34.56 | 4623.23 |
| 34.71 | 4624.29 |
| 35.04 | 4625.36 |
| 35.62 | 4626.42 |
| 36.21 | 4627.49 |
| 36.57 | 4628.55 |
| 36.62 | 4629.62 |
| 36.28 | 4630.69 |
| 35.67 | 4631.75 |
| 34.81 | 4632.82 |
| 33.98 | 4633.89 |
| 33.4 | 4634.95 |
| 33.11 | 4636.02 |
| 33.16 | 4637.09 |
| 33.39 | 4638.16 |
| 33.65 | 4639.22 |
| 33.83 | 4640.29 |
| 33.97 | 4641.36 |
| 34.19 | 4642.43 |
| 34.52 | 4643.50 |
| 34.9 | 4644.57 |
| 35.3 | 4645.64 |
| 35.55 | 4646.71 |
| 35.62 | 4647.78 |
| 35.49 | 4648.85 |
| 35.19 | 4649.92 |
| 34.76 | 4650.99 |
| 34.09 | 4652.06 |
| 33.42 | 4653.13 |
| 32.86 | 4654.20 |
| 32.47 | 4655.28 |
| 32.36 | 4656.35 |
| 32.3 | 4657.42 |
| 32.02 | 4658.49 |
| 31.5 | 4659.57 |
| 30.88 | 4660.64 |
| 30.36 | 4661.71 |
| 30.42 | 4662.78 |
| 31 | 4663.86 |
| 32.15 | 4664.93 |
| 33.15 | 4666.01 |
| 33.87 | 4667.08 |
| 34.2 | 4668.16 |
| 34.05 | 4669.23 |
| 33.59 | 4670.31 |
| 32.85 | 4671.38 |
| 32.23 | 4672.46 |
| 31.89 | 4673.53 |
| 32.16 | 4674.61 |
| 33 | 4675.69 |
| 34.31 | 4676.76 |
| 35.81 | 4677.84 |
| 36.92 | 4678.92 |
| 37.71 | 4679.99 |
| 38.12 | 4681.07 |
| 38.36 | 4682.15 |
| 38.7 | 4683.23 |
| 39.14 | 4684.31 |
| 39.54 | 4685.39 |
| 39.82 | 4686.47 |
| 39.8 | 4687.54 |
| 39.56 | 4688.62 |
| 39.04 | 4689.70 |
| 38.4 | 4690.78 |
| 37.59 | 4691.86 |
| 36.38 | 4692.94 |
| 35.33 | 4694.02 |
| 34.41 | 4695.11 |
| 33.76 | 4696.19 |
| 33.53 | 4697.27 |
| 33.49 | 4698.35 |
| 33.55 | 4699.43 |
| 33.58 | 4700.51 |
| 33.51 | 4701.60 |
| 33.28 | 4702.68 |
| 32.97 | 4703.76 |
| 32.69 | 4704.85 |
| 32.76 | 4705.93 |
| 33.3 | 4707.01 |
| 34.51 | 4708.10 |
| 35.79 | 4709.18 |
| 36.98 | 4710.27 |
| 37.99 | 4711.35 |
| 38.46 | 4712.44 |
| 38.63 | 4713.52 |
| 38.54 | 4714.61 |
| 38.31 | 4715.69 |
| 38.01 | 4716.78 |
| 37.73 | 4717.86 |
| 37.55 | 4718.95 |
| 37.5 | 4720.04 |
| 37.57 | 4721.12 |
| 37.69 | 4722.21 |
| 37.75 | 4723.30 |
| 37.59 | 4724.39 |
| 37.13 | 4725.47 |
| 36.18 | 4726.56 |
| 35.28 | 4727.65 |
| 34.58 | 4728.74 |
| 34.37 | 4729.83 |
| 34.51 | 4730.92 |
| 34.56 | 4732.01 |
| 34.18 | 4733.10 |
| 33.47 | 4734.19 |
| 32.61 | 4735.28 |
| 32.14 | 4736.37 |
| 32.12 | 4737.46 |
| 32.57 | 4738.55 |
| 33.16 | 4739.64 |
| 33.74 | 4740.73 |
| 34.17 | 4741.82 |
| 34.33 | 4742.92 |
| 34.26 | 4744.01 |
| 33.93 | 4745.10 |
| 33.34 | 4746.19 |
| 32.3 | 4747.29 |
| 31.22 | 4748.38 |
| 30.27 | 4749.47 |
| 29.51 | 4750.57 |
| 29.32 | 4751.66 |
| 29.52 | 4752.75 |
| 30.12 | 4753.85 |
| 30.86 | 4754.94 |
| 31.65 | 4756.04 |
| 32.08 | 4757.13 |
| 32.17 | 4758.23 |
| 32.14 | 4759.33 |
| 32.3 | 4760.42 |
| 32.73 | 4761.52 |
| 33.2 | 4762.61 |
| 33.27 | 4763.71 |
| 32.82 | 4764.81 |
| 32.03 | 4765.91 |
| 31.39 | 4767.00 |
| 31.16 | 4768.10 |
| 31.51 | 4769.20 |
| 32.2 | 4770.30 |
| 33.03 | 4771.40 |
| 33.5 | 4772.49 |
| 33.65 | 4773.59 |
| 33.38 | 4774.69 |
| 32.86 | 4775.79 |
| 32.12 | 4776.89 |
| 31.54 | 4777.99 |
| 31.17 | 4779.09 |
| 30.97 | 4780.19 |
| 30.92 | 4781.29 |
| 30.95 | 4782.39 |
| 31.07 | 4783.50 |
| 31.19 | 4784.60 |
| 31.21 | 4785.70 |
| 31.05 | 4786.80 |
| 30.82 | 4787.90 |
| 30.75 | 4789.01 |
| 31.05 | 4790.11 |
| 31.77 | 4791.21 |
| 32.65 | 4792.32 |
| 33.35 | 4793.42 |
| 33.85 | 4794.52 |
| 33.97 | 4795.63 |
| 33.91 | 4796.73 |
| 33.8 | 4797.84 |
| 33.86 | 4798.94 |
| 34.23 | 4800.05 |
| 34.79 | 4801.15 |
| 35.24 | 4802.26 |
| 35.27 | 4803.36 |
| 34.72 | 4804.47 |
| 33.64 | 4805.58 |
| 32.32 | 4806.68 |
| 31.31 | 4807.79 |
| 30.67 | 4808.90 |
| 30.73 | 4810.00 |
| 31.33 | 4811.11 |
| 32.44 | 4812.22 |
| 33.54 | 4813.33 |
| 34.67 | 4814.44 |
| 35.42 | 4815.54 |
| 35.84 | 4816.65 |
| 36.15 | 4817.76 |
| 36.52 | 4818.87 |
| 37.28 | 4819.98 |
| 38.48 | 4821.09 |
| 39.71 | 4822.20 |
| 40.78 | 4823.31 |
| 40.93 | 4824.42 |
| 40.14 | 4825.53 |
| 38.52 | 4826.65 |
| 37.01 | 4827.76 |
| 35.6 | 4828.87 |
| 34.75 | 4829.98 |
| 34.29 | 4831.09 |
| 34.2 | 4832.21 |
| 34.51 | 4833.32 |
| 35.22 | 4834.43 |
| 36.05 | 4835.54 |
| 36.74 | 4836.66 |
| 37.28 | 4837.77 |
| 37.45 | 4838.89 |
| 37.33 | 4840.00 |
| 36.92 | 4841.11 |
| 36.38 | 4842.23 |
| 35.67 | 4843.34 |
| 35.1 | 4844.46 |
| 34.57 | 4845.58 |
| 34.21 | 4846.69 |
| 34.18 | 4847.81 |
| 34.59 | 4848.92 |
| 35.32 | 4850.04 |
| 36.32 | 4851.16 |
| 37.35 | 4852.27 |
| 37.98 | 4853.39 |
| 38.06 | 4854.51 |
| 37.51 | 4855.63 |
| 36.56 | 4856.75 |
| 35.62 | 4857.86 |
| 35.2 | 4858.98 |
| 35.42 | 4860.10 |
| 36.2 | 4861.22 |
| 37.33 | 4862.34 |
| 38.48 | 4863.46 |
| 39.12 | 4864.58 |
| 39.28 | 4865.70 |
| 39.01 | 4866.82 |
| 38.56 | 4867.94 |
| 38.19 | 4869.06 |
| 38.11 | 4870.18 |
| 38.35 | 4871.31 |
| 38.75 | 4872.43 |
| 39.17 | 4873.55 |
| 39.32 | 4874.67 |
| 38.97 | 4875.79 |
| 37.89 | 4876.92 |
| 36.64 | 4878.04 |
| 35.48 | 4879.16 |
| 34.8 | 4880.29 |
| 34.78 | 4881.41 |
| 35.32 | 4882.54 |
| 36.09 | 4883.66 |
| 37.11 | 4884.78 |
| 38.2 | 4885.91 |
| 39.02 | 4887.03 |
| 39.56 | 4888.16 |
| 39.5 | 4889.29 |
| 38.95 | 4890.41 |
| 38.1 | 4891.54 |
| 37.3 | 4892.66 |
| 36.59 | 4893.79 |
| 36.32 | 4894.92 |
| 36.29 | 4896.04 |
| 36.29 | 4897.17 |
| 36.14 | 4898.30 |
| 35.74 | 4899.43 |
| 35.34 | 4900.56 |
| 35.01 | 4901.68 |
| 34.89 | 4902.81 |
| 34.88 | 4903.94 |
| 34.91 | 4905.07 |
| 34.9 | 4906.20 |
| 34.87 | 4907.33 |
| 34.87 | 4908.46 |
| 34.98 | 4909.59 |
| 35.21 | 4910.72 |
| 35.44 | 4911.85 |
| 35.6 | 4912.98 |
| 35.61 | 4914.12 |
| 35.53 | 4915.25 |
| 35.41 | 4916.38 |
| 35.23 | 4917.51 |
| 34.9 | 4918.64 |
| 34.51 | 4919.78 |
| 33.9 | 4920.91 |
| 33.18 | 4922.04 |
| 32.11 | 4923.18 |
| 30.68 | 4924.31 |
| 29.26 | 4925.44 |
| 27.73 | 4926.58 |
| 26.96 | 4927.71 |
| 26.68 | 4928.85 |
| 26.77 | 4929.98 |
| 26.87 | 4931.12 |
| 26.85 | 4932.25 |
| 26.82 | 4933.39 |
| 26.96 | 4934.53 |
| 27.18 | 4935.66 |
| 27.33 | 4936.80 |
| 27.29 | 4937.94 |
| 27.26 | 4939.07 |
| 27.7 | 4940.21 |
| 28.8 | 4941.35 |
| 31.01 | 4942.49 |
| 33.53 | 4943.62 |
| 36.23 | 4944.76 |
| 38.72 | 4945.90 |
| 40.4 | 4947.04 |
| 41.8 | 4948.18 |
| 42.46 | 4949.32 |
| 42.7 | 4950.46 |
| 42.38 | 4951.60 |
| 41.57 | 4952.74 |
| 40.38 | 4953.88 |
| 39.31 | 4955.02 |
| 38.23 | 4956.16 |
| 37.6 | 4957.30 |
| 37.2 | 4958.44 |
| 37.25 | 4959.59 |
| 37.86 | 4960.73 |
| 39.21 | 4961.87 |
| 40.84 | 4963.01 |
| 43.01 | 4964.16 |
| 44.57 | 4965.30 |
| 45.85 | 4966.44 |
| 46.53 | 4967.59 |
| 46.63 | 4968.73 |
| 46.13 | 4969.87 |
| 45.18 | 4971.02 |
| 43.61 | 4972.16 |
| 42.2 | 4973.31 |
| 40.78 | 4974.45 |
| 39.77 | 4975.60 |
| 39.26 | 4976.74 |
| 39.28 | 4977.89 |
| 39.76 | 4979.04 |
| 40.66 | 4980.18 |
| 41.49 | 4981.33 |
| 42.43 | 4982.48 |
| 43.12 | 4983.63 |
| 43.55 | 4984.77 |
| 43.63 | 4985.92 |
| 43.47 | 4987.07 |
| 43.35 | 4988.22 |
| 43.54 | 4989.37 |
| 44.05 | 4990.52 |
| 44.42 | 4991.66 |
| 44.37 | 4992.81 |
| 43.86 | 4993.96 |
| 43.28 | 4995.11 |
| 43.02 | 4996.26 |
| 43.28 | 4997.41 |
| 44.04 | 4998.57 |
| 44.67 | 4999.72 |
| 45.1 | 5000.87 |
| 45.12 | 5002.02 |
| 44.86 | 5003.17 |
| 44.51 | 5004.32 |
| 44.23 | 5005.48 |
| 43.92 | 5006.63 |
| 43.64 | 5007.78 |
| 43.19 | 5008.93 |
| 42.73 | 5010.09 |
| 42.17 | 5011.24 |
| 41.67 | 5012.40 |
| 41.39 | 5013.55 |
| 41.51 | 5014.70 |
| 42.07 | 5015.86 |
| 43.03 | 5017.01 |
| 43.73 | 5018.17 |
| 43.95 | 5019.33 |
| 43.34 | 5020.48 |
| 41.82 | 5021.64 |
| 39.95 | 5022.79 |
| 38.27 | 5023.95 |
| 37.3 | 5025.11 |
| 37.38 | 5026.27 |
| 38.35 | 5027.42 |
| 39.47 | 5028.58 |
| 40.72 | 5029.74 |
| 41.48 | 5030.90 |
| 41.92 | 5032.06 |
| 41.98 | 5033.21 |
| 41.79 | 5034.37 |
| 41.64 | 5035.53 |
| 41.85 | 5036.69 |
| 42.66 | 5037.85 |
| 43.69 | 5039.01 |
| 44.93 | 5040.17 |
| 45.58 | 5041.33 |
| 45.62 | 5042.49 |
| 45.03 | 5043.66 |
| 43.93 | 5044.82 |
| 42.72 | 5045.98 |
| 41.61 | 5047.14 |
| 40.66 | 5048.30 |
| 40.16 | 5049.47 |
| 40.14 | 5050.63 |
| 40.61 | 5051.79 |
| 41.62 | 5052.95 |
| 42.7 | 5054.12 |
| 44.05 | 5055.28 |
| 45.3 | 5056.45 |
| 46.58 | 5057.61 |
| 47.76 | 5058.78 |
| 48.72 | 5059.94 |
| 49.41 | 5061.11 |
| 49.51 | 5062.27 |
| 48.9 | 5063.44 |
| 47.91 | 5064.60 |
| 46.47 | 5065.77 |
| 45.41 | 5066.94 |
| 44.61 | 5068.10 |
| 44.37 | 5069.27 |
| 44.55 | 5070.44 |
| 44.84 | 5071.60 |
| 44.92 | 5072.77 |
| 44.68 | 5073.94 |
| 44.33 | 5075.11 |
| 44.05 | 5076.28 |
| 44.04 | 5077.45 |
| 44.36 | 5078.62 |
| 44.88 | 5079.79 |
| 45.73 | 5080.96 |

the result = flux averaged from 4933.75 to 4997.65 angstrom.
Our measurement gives 39.7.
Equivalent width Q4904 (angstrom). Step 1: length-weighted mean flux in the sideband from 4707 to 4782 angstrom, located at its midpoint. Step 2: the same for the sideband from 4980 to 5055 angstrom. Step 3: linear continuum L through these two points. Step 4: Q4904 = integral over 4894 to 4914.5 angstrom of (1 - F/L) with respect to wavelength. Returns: 1.8 angstrom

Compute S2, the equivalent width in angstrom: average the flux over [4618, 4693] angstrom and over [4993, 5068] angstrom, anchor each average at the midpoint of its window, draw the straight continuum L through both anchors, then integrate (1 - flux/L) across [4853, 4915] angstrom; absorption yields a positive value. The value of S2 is 4.8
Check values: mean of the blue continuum 34.7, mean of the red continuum 43.3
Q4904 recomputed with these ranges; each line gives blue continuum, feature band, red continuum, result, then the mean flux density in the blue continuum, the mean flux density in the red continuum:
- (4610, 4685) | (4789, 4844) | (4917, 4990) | 1.2 angstrom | 34.4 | 37.1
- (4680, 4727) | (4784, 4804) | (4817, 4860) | 2.0 angstrom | 36.6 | 36.6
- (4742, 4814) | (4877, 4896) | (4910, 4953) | -2.6 angstrom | 32.3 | 32.8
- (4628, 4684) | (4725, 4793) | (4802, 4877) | 5.6 angstrom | 34.1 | 36.3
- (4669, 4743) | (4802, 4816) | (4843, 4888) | 1.3 angstrom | 35.6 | 37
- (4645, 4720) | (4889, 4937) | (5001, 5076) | 8.4 angstrom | 35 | 43.3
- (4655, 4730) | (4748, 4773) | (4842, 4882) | 3.0 angstrom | 35.3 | 36.9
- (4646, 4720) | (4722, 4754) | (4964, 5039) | 2.5 angstrom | 35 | 42.6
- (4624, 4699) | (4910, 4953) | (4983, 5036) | 8.4 angstrom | 34.7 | 42.6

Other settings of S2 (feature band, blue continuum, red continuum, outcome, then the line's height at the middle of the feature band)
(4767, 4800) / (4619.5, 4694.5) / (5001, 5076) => 4.75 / 37.6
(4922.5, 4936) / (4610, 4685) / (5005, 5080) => 4.24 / 40.8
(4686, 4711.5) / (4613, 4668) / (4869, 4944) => -1.07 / 34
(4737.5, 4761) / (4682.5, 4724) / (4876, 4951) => 2.58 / 36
